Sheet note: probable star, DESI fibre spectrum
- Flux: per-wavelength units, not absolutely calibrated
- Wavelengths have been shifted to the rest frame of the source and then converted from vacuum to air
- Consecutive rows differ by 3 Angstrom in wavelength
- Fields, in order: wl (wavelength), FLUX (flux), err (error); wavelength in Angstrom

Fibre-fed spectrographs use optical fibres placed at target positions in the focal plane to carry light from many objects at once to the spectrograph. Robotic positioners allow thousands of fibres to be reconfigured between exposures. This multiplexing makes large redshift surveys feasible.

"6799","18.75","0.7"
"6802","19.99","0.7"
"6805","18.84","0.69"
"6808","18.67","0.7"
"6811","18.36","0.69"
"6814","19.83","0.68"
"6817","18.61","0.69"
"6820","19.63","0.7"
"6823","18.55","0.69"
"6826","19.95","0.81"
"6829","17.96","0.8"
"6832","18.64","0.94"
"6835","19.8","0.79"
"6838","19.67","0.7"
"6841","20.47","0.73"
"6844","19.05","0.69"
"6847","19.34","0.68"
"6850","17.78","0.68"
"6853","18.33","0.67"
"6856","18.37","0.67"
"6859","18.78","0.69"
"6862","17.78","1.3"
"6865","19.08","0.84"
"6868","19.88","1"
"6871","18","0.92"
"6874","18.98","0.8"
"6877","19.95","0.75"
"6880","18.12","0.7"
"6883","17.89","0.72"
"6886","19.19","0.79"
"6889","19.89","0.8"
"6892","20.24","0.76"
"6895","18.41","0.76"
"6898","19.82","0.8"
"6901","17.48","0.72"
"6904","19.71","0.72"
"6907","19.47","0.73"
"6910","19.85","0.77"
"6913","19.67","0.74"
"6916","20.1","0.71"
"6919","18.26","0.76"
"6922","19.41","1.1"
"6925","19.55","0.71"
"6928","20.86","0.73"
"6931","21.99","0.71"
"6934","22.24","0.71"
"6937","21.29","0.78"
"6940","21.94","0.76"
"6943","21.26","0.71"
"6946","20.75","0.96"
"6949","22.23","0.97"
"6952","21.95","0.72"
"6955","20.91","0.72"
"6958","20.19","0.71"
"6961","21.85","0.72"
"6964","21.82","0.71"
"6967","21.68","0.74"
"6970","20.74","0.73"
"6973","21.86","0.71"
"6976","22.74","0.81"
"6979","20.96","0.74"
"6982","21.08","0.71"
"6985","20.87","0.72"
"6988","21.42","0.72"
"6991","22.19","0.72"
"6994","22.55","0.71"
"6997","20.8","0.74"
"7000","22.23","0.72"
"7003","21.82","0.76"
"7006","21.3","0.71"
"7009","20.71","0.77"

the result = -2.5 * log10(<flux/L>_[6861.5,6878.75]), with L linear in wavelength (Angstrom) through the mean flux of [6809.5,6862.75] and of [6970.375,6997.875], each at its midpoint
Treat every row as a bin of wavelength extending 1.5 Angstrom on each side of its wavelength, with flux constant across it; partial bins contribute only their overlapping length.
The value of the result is 0.03 mag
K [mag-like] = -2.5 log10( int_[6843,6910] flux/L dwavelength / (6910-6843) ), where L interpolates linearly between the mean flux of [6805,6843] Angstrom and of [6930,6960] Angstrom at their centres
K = 0.07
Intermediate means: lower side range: 19.2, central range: 18.9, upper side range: 21.5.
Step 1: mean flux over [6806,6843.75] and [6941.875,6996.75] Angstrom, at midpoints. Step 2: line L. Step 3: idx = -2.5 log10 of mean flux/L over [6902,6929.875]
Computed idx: 0.05 mag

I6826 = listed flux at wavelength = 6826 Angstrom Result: 19.95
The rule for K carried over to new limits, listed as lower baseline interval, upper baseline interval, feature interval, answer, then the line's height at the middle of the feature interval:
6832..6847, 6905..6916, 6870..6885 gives 0.06 mag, 19.7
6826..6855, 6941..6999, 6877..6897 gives 0.05 mag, 19.9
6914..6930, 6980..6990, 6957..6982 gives -0.03 mag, 20.8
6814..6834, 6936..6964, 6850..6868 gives 0.06 mag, 19.7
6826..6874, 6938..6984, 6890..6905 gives 0.05 mag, 20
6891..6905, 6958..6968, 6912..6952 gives -0.02 mag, 20.4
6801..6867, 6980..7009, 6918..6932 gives 0.02 mag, 20.4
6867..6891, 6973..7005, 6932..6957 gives -0.05 mag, 20.6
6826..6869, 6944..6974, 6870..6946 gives 0.03 mag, 20.3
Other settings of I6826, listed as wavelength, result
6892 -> 20.24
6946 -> 20.75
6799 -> 18.75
